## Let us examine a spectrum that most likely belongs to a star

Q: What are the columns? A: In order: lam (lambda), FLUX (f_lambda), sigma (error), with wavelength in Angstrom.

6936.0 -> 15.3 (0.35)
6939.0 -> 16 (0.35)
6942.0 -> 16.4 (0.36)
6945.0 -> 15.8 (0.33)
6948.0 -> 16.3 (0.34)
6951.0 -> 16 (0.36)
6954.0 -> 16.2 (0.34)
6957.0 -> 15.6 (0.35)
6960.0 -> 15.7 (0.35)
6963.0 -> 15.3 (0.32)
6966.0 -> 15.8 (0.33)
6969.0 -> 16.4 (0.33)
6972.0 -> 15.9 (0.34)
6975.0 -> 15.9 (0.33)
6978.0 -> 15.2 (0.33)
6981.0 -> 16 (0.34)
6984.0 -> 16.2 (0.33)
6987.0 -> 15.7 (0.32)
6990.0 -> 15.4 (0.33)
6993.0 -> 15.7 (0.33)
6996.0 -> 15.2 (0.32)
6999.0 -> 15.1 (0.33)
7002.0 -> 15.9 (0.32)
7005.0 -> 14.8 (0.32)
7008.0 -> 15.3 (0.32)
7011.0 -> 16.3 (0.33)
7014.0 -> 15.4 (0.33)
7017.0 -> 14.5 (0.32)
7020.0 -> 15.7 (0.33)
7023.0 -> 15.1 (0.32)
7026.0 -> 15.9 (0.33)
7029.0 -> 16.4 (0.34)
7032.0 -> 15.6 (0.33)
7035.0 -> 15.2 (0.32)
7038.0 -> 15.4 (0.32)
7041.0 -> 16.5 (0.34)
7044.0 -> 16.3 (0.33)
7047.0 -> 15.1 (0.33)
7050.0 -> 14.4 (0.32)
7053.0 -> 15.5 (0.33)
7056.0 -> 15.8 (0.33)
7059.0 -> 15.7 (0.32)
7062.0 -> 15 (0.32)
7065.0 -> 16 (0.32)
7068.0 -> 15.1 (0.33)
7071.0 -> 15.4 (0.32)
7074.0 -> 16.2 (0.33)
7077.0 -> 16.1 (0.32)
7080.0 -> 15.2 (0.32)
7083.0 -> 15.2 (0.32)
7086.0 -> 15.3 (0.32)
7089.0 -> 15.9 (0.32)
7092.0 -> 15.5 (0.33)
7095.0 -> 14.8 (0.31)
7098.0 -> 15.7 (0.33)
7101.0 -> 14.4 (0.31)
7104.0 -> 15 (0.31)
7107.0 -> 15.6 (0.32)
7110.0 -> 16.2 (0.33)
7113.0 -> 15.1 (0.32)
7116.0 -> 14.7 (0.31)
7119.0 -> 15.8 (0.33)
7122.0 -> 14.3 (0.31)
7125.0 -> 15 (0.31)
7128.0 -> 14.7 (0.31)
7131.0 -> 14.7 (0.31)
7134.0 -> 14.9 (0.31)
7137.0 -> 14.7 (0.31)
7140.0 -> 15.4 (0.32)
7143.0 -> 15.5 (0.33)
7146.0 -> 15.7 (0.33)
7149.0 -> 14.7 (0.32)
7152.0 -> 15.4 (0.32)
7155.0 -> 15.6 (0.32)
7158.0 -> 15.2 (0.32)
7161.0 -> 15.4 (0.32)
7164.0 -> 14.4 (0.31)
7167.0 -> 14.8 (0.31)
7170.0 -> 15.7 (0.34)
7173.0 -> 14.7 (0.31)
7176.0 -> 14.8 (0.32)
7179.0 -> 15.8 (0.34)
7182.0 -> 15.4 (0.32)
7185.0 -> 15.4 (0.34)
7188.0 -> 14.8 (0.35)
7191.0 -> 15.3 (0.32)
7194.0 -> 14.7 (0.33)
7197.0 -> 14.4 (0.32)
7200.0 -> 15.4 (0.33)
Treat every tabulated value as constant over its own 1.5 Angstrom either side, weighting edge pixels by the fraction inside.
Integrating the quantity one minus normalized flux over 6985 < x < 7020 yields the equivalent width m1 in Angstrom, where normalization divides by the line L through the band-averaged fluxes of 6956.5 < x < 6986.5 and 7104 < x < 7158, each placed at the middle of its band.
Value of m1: 0.6 Angstrom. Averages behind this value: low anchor 15.8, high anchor 15.2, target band 15.4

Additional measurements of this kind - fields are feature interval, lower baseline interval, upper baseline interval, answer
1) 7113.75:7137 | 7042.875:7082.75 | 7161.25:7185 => 0.6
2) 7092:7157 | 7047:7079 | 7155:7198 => 0.5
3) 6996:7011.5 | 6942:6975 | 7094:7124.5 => 0.3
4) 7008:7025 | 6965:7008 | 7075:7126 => 0.2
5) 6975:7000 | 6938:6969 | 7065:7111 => 0.3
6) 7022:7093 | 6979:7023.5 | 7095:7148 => -1.2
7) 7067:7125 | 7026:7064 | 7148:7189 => 0.3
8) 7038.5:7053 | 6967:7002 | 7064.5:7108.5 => 0.0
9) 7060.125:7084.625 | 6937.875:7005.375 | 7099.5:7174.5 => -0.3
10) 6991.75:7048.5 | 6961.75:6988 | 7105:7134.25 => 0.2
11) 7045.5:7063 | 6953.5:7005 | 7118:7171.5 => 0.2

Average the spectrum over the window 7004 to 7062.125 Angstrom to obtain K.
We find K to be 15.5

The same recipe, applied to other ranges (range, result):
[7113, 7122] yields 15.1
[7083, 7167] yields 15.2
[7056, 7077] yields 15.6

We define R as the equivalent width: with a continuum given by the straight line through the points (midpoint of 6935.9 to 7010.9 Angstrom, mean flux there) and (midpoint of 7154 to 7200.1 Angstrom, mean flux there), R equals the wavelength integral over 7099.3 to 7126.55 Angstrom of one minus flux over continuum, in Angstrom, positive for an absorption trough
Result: 0.3 Angstrom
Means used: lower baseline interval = 15.7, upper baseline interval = 15.1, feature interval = 15.1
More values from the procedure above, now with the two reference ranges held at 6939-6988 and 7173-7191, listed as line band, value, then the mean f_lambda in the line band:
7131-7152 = 0.3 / 15.1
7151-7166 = 0.1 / 15.2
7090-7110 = 0.3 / 15.3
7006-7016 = 0.1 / 15.6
